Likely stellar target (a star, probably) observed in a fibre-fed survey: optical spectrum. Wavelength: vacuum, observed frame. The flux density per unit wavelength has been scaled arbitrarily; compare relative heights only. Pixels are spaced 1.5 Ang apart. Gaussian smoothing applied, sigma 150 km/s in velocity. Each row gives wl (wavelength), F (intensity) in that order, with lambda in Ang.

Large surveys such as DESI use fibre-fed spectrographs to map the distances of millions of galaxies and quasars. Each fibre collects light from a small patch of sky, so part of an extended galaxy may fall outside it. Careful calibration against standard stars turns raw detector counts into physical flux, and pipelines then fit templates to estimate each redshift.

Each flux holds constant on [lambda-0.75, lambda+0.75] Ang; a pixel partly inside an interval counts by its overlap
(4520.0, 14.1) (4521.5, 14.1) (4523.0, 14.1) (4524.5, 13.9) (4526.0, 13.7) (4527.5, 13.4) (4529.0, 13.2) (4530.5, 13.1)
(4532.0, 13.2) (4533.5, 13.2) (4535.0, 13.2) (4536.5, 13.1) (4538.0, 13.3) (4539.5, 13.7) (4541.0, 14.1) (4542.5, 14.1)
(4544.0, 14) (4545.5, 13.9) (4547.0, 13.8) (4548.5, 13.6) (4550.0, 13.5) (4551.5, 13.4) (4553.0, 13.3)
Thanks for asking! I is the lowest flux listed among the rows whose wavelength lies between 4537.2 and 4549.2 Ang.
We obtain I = 13.3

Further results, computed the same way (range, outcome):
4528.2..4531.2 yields 13.1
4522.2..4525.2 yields 13.9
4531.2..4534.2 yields 13.2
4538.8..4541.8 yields 13.7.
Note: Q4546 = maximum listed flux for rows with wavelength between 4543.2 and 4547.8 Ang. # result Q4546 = 14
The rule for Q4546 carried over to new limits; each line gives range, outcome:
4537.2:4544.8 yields 14.1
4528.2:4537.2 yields 13.2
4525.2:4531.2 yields 13.7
